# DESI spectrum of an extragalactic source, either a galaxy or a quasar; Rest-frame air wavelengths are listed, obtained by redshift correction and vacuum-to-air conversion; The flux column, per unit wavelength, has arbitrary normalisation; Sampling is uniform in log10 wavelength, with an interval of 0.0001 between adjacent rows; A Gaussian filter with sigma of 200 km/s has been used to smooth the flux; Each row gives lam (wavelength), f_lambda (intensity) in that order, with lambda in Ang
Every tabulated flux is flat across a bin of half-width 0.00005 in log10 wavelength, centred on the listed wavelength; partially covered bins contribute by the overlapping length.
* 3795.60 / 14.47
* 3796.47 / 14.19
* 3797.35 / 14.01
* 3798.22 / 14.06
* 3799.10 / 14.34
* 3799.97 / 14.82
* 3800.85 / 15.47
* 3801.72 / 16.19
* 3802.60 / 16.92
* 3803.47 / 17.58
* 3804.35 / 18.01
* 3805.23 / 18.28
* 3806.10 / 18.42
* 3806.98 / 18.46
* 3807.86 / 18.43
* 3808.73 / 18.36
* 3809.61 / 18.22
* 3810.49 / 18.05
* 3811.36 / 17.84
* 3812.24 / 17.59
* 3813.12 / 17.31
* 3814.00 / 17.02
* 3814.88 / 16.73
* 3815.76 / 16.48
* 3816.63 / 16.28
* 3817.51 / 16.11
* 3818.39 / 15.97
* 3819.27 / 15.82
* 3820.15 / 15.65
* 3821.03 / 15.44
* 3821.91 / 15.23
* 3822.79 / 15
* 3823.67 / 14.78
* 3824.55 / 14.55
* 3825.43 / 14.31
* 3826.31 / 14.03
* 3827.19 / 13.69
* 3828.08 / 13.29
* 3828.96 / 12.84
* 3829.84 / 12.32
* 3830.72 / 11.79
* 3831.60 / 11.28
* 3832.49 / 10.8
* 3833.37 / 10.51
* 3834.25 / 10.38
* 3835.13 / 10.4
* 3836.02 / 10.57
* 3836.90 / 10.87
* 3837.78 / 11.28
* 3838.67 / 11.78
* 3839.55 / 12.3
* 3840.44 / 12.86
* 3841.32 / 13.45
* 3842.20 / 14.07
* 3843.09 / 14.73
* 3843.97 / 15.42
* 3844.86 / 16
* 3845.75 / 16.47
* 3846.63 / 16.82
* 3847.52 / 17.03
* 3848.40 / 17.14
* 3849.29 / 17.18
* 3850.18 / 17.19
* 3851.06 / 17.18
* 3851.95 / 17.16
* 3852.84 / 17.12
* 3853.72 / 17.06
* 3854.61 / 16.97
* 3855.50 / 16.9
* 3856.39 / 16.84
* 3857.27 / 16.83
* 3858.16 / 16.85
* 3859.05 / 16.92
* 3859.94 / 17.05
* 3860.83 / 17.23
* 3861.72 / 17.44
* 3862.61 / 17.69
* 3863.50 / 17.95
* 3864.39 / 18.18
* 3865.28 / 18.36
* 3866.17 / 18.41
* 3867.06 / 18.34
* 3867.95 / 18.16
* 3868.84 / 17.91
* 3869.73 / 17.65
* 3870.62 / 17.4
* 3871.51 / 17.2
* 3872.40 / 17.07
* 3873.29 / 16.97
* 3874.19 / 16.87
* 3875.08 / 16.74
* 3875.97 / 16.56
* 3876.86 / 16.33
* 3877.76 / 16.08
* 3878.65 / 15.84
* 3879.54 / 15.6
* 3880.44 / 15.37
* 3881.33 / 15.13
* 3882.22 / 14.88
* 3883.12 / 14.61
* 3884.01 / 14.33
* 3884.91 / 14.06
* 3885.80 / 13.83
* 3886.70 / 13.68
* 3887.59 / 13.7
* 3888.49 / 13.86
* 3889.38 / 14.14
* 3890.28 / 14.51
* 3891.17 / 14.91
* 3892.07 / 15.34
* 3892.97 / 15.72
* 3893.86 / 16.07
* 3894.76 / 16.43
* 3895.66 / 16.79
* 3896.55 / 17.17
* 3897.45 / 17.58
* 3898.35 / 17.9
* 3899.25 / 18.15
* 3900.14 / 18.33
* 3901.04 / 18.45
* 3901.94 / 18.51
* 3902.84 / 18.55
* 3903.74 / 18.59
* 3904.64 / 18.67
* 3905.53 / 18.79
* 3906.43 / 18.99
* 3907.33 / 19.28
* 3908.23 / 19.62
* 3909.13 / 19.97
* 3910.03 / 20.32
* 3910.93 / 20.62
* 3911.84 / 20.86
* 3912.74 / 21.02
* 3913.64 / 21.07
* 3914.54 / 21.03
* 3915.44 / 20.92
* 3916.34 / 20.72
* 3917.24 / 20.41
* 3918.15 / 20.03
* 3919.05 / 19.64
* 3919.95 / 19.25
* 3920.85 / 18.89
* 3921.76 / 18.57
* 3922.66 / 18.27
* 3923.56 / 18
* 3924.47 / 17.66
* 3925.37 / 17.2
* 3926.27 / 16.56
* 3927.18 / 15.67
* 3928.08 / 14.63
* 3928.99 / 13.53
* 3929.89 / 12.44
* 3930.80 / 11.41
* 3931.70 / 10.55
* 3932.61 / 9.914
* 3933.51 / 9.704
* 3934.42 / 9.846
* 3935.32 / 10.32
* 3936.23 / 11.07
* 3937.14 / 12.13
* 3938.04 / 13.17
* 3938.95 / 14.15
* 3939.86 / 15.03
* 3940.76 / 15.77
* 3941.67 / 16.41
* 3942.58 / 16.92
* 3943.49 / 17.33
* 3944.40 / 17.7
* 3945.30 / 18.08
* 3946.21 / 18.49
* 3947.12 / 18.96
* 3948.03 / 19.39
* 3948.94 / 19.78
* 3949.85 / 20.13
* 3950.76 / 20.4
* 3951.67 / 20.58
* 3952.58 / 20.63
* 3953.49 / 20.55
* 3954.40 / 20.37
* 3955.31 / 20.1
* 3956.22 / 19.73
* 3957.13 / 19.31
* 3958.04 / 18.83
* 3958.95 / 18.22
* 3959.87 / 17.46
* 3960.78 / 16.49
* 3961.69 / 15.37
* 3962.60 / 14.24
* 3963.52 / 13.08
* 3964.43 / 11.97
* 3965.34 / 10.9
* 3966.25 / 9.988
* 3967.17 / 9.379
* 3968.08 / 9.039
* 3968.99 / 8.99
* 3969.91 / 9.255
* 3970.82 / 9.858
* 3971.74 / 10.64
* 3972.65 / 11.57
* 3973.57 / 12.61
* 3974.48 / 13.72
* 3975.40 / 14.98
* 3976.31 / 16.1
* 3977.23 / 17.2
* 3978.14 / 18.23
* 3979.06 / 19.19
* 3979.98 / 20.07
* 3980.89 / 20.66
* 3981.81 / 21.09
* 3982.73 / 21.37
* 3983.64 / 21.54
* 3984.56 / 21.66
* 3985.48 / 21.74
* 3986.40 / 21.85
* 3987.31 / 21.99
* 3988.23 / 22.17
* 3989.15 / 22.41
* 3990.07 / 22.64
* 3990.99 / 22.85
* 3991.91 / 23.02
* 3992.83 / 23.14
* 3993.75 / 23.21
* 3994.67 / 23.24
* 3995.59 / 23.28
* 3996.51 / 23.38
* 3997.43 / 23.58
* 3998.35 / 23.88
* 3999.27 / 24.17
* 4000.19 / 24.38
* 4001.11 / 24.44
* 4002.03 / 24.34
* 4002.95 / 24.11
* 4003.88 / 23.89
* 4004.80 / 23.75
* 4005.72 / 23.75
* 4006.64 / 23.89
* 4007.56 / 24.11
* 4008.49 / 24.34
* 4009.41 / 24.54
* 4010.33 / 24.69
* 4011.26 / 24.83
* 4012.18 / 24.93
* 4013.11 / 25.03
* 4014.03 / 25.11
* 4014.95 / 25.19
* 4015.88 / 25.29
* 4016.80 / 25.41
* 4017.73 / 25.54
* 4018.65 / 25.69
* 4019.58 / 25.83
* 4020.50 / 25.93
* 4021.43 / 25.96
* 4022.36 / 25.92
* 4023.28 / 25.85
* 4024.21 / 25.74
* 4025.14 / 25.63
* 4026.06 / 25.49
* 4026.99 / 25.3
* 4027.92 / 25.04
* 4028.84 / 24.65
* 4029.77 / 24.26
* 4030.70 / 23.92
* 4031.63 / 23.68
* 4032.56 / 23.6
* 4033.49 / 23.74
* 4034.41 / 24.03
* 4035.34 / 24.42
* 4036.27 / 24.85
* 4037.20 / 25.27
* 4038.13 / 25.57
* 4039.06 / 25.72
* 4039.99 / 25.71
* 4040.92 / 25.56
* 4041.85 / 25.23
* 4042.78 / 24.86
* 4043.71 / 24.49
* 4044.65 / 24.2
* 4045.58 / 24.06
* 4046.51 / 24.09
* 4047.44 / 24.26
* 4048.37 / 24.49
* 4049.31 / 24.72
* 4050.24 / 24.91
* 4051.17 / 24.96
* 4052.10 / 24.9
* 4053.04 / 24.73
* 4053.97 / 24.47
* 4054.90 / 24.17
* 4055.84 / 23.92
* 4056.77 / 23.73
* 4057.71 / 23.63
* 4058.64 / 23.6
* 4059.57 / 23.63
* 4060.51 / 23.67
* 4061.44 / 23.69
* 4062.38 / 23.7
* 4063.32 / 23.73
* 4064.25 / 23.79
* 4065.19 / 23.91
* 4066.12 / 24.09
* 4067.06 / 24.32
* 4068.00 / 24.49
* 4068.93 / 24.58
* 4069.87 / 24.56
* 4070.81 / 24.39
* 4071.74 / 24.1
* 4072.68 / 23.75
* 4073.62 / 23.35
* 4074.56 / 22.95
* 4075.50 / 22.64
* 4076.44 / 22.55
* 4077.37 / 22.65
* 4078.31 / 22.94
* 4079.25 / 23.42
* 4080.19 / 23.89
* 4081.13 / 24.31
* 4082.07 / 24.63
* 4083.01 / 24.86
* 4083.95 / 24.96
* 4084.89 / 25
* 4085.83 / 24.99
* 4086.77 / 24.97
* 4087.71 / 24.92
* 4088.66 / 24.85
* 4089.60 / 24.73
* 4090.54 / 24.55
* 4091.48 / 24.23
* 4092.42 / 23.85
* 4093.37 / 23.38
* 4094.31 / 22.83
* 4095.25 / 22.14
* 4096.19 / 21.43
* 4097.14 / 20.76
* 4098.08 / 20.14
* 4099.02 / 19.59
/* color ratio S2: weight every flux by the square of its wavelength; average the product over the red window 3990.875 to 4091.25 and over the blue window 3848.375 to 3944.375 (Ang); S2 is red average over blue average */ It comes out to 1.6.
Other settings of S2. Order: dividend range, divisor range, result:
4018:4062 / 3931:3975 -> 1.73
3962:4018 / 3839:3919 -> 1.24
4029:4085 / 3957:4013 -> 1.29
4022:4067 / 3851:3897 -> 1.63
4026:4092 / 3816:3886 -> 1.75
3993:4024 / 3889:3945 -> 1.53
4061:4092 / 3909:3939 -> 1.58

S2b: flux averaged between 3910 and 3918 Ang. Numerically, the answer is 20.7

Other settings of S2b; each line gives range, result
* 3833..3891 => 15.6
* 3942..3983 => 16.4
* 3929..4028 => 19.4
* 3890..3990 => 17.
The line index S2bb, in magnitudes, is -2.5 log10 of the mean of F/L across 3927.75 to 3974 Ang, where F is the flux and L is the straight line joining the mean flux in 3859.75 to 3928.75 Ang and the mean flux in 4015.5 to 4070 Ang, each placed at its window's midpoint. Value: 0.33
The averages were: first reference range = 17.5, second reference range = 24.7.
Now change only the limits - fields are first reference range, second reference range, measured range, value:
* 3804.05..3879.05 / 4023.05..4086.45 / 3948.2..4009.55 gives 0.12 mag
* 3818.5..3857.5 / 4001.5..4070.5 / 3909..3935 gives 0.09 mag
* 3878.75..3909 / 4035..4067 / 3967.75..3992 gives 0.19 mag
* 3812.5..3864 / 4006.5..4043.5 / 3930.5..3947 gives 0.42 mag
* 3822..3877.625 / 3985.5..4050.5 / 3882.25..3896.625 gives 0.18 mag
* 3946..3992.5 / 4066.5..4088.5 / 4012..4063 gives -0.15 mag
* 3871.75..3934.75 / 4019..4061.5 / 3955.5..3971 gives 0.41 mag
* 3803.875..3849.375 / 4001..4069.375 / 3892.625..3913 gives 0.00 mag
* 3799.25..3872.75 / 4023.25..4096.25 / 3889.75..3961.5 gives 0.11 mag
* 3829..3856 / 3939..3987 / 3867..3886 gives -0.09 mag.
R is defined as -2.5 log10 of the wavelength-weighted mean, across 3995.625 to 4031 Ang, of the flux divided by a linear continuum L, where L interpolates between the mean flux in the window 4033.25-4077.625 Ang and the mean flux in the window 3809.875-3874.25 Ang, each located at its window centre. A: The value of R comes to -0.10 mag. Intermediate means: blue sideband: 15.6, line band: 24.8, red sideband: 24.2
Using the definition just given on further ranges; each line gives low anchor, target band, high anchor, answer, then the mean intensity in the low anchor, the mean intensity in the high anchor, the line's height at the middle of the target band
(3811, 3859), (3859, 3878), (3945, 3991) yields -0.13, 14.9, 17.3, 15.5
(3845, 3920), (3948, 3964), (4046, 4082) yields 0.08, 17.4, 23.9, 20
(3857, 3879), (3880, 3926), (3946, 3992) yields -0.02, 17.3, 17.4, 17.3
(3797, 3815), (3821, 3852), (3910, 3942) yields 0.21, 17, 16.2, 16.8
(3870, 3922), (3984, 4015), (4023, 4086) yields -0.08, 17.4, 24.3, 21.9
